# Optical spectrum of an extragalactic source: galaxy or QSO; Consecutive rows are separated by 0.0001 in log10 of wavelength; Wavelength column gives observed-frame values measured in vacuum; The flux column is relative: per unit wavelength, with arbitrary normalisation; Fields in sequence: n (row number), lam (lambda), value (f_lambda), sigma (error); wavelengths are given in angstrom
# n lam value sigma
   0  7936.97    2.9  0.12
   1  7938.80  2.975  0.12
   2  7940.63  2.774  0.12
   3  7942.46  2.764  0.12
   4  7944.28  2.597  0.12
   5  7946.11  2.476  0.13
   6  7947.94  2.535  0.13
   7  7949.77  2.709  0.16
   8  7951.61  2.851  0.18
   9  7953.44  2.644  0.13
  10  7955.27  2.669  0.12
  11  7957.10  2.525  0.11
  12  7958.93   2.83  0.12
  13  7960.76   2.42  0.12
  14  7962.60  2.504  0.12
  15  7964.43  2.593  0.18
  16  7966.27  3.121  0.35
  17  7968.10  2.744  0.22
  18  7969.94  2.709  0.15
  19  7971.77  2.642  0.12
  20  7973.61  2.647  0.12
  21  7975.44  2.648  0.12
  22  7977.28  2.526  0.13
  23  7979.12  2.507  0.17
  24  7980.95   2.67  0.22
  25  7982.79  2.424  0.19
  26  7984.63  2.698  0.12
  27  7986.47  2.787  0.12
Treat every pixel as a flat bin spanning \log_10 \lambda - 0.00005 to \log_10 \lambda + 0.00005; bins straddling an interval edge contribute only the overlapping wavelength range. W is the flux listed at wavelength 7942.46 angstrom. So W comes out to 2.764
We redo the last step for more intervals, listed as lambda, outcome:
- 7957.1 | 2.525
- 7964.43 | 2.593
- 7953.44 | 2.644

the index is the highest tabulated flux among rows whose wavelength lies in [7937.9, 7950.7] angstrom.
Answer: 2.975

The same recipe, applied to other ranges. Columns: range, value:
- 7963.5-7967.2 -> 3.121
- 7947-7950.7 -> 2.709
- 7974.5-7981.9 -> 2.67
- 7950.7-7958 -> 2.851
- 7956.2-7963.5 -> 2.83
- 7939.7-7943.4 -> 2.774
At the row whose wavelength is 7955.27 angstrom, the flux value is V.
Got 2.669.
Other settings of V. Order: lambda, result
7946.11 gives 2.476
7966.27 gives 3.121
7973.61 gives 2.647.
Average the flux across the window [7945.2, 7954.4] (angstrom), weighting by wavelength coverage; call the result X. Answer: 2.64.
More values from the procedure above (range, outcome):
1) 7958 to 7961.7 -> 2.62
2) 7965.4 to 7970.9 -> 2.86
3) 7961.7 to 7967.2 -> 2.74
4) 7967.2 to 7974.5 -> 2.68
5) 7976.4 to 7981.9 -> 2.57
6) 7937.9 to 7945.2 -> 2.78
